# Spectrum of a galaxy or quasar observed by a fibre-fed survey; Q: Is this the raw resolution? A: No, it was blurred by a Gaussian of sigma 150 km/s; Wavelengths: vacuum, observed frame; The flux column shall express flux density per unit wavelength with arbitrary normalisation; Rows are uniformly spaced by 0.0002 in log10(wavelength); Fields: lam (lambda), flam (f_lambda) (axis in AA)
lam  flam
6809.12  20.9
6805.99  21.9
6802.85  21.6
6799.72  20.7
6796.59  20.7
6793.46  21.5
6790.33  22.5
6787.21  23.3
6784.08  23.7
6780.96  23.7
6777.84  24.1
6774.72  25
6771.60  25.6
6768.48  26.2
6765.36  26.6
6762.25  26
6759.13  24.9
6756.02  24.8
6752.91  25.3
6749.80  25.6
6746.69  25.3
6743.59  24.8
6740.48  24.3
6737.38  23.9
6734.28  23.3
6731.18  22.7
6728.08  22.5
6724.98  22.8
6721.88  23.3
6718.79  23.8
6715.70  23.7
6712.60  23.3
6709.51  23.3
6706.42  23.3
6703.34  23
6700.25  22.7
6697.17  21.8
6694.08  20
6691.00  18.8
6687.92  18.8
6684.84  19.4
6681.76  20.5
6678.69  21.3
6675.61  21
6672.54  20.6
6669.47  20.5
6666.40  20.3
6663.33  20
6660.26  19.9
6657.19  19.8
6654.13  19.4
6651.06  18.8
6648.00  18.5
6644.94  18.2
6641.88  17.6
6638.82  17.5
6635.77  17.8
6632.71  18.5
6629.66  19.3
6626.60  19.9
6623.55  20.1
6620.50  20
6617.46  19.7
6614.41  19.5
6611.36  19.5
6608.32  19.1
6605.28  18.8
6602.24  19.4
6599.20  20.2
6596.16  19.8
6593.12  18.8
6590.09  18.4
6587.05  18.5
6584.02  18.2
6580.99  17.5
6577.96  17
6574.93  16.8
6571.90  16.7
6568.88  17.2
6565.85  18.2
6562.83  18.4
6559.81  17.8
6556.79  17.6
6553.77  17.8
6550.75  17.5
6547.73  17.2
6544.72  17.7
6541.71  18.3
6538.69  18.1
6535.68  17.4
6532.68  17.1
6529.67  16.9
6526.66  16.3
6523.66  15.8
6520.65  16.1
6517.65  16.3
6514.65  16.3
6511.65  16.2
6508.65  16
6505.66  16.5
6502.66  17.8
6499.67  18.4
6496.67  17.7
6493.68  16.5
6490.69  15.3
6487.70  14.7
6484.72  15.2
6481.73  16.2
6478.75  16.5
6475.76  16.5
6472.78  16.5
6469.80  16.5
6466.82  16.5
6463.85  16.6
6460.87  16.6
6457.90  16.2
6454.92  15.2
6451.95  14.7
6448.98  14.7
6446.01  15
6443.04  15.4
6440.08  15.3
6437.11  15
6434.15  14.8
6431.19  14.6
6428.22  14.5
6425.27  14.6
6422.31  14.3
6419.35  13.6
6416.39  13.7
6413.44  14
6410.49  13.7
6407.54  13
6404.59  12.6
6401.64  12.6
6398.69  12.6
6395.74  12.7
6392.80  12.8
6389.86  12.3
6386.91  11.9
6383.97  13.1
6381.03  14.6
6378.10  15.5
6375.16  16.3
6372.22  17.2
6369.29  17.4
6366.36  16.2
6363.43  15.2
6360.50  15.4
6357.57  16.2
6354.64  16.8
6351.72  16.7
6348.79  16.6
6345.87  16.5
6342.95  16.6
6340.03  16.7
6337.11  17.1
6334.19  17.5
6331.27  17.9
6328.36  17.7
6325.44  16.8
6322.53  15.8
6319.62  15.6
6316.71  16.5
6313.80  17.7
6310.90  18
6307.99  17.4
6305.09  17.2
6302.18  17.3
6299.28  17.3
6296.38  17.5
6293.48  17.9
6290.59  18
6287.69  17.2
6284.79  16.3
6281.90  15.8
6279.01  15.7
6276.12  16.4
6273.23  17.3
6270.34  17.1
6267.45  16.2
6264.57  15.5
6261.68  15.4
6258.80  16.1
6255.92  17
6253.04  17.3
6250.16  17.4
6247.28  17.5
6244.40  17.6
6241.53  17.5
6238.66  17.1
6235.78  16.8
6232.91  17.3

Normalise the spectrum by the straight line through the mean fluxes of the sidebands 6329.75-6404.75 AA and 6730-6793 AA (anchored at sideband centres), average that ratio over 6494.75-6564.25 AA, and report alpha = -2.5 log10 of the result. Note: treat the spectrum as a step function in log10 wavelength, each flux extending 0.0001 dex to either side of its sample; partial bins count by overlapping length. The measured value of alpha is 0.116 mag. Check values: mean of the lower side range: 15.3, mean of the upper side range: 24.5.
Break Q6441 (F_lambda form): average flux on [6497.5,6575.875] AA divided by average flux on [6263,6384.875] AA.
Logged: 1.0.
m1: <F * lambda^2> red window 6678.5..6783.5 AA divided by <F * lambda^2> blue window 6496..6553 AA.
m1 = 1.46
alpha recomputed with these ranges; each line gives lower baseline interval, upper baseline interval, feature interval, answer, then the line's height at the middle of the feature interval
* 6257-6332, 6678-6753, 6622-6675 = 0.132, 21.7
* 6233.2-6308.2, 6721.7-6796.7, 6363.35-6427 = 0.312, 18.8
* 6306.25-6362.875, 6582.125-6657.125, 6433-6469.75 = 0.140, 17.7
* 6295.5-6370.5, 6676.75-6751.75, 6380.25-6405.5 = 0.358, 17.7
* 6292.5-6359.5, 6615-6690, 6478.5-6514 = 0.117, 18.3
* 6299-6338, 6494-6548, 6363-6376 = 0.033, 17.1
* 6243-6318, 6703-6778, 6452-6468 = 0.227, 19.8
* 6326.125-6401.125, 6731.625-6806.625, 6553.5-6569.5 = 0.104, 19.7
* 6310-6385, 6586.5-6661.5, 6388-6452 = 0.228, 17.1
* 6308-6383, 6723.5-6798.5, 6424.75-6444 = 0.217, 18.2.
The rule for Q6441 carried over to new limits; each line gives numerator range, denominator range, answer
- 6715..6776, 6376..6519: 1.63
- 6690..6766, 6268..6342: 1.39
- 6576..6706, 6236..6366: 1.16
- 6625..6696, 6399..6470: 1.32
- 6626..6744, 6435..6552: 1.28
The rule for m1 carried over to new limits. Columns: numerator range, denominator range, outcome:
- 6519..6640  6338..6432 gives 1.31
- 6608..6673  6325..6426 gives 1.39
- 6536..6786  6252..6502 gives 1.44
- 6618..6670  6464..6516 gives 1.22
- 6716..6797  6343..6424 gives 1.85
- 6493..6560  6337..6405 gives 1.19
